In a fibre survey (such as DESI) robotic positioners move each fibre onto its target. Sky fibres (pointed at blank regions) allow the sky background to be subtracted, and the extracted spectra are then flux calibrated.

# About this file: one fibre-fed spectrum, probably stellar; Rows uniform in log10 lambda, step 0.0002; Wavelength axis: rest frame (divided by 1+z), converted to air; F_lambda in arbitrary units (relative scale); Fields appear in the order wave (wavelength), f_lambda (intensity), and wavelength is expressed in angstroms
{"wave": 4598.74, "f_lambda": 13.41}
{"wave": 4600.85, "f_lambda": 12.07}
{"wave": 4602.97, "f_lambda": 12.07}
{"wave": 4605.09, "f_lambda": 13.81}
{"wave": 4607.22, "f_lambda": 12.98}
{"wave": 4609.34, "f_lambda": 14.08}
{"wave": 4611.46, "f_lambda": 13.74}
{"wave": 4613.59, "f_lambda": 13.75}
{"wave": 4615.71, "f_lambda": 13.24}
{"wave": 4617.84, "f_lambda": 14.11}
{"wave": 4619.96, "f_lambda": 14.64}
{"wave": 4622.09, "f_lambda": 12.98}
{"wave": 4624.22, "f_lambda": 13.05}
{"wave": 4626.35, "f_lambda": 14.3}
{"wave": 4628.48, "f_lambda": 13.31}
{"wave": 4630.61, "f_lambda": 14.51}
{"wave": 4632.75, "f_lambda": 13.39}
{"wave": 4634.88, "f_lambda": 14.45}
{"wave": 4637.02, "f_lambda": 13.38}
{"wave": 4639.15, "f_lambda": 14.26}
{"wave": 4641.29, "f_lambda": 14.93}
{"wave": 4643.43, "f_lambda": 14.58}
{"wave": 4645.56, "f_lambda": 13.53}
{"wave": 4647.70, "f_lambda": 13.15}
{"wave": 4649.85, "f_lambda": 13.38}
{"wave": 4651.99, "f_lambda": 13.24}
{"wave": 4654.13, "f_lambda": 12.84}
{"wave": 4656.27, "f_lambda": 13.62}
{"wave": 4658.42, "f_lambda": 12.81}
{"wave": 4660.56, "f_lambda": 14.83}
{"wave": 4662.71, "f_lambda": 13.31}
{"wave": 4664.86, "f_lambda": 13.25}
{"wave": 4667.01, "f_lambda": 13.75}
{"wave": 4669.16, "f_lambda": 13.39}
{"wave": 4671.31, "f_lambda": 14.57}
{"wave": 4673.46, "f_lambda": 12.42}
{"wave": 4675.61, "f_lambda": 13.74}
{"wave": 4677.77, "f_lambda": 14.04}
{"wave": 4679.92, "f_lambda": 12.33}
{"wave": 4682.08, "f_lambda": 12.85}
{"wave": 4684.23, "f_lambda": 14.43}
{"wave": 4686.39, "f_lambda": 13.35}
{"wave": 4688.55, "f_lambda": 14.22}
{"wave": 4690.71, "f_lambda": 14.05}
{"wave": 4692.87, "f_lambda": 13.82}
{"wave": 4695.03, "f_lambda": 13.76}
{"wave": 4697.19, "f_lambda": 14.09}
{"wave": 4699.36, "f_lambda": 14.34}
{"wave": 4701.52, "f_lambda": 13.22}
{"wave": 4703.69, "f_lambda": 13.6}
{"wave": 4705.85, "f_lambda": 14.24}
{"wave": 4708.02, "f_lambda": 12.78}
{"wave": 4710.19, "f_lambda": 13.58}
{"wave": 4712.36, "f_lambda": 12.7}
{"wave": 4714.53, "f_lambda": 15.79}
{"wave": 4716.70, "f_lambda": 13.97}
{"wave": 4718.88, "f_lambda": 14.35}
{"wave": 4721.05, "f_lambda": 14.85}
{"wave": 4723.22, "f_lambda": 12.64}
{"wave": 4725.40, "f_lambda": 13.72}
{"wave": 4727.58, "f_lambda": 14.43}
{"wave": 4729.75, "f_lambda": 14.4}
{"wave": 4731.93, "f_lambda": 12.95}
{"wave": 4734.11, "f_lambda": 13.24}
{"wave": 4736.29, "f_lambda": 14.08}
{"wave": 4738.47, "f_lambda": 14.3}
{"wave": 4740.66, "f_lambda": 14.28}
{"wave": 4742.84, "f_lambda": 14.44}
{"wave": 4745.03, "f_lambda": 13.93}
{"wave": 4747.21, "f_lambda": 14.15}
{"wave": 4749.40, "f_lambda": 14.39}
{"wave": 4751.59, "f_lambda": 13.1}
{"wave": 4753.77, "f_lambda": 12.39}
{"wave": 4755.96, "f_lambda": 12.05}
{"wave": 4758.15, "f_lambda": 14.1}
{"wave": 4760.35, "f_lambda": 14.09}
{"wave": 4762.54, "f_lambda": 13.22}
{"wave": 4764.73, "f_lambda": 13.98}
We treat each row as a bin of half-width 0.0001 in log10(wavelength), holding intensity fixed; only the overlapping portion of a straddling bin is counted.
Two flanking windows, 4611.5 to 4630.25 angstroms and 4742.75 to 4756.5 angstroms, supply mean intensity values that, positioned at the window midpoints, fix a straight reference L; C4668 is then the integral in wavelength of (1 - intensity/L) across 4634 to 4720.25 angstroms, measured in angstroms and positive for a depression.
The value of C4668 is -0.73 angstroms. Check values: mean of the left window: 13.7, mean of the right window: 13.5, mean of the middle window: 13.7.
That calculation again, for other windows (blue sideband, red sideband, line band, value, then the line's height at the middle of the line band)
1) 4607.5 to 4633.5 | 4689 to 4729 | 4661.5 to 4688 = 0.7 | 13.8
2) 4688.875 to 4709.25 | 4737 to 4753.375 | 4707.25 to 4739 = 0.1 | 13.9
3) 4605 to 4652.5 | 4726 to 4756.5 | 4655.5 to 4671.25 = 0.2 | 13.8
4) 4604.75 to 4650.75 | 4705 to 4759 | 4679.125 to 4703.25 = 0.2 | 13.8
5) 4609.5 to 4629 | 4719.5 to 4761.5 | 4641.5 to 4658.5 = 0.3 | 13.7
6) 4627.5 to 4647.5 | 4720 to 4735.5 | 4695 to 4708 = 0.0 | 13.8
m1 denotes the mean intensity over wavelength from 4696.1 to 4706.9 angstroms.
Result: 13.9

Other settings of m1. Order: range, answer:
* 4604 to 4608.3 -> 13.4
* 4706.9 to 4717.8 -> 13.8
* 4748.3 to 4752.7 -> 13.7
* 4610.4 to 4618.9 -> 13.7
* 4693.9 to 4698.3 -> 13.9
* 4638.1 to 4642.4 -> 14.6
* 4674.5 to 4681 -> 13.4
